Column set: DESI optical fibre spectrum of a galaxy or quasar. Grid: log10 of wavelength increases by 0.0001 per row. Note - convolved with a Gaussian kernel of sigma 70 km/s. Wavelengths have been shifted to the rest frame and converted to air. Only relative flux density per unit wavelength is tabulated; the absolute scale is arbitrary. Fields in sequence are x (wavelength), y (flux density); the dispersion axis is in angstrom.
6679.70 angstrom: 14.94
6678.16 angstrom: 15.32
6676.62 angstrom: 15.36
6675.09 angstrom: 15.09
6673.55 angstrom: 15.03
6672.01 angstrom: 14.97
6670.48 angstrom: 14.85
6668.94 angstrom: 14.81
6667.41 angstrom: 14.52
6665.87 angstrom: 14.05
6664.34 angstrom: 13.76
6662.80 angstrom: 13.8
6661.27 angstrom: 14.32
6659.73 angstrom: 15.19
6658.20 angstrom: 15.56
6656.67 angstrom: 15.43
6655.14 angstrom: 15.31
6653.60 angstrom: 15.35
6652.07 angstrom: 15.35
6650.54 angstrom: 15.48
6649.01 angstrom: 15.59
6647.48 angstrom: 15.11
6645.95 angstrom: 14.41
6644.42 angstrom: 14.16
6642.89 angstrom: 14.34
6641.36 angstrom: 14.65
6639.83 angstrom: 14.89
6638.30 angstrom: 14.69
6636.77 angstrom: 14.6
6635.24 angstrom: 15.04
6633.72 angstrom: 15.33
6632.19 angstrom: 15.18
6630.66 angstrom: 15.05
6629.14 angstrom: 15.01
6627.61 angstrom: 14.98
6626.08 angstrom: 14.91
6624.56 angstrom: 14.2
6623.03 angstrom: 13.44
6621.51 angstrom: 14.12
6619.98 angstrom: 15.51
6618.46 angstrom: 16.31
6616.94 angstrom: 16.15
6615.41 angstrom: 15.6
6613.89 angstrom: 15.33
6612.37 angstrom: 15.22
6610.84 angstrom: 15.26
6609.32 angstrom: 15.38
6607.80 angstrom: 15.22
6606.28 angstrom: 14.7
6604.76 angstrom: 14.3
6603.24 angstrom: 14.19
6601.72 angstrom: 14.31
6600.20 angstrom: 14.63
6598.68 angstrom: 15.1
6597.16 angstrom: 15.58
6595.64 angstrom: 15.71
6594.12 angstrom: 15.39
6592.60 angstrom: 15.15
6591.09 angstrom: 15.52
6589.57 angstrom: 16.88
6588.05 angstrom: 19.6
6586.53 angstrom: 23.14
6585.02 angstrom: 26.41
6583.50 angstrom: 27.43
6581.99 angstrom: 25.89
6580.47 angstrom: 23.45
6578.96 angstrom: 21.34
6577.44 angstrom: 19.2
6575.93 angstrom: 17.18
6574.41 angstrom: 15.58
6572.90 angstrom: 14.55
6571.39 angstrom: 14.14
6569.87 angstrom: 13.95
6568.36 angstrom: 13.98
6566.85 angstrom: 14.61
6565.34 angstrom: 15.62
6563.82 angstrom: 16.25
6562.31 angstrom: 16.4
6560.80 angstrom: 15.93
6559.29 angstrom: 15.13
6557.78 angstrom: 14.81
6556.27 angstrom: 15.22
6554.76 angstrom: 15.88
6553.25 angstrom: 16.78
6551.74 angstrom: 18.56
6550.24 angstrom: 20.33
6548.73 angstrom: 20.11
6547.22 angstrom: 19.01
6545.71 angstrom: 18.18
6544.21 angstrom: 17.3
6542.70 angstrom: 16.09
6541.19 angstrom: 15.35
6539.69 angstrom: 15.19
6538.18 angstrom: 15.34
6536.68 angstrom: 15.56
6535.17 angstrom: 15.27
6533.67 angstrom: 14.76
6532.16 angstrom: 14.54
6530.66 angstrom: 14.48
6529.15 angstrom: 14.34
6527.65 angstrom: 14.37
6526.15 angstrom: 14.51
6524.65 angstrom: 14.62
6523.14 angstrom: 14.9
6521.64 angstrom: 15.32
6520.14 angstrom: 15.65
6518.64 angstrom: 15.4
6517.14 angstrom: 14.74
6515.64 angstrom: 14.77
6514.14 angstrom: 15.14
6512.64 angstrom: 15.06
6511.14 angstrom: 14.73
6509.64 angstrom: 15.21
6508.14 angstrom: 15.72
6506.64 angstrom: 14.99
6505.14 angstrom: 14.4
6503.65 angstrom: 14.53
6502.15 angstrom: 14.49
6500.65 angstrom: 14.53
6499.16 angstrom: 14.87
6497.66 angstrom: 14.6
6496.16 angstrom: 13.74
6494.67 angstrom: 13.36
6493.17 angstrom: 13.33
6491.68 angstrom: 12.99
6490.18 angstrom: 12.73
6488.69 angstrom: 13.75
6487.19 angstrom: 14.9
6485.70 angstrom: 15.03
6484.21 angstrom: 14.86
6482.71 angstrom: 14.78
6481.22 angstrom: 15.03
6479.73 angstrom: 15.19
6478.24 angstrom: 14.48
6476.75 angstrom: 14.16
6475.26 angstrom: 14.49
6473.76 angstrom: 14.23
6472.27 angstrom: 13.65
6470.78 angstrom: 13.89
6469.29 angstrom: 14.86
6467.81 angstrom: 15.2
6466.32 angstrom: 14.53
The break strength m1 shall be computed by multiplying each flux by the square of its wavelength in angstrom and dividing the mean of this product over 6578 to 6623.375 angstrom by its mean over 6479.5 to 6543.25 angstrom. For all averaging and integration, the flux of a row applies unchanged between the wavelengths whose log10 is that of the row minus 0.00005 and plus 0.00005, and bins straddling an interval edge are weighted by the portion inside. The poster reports 1.20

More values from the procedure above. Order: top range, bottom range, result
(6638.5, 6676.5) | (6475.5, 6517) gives 1.08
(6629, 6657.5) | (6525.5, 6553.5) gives 0.95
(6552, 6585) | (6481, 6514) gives 1.24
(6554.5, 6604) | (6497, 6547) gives 1.16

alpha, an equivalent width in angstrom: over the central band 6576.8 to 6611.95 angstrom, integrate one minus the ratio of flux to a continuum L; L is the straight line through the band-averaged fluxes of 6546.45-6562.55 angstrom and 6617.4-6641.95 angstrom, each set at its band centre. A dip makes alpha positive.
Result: -4.32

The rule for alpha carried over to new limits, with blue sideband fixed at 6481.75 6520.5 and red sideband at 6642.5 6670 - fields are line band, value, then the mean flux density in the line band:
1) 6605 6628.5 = -0.52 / 15.1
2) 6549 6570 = -2.11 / 16.1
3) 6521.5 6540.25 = -0.32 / 14.8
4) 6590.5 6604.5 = -0.31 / 15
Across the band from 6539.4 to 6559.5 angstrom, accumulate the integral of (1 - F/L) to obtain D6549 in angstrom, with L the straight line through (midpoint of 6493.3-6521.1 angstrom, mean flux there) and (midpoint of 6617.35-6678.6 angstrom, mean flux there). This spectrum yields -3.1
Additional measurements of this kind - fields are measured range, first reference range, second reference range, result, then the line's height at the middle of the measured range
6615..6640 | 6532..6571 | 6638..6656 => 0.34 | 15.2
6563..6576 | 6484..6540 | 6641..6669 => -0.25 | 14.7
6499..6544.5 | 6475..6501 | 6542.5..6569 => 1.33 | 15.5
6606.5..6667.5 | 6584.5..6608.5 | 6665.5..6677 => 2.59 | 15.6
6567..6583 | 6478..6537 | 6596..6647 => -3.41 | 14.8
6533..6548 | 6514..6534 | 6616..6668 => -1.41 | 14.8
